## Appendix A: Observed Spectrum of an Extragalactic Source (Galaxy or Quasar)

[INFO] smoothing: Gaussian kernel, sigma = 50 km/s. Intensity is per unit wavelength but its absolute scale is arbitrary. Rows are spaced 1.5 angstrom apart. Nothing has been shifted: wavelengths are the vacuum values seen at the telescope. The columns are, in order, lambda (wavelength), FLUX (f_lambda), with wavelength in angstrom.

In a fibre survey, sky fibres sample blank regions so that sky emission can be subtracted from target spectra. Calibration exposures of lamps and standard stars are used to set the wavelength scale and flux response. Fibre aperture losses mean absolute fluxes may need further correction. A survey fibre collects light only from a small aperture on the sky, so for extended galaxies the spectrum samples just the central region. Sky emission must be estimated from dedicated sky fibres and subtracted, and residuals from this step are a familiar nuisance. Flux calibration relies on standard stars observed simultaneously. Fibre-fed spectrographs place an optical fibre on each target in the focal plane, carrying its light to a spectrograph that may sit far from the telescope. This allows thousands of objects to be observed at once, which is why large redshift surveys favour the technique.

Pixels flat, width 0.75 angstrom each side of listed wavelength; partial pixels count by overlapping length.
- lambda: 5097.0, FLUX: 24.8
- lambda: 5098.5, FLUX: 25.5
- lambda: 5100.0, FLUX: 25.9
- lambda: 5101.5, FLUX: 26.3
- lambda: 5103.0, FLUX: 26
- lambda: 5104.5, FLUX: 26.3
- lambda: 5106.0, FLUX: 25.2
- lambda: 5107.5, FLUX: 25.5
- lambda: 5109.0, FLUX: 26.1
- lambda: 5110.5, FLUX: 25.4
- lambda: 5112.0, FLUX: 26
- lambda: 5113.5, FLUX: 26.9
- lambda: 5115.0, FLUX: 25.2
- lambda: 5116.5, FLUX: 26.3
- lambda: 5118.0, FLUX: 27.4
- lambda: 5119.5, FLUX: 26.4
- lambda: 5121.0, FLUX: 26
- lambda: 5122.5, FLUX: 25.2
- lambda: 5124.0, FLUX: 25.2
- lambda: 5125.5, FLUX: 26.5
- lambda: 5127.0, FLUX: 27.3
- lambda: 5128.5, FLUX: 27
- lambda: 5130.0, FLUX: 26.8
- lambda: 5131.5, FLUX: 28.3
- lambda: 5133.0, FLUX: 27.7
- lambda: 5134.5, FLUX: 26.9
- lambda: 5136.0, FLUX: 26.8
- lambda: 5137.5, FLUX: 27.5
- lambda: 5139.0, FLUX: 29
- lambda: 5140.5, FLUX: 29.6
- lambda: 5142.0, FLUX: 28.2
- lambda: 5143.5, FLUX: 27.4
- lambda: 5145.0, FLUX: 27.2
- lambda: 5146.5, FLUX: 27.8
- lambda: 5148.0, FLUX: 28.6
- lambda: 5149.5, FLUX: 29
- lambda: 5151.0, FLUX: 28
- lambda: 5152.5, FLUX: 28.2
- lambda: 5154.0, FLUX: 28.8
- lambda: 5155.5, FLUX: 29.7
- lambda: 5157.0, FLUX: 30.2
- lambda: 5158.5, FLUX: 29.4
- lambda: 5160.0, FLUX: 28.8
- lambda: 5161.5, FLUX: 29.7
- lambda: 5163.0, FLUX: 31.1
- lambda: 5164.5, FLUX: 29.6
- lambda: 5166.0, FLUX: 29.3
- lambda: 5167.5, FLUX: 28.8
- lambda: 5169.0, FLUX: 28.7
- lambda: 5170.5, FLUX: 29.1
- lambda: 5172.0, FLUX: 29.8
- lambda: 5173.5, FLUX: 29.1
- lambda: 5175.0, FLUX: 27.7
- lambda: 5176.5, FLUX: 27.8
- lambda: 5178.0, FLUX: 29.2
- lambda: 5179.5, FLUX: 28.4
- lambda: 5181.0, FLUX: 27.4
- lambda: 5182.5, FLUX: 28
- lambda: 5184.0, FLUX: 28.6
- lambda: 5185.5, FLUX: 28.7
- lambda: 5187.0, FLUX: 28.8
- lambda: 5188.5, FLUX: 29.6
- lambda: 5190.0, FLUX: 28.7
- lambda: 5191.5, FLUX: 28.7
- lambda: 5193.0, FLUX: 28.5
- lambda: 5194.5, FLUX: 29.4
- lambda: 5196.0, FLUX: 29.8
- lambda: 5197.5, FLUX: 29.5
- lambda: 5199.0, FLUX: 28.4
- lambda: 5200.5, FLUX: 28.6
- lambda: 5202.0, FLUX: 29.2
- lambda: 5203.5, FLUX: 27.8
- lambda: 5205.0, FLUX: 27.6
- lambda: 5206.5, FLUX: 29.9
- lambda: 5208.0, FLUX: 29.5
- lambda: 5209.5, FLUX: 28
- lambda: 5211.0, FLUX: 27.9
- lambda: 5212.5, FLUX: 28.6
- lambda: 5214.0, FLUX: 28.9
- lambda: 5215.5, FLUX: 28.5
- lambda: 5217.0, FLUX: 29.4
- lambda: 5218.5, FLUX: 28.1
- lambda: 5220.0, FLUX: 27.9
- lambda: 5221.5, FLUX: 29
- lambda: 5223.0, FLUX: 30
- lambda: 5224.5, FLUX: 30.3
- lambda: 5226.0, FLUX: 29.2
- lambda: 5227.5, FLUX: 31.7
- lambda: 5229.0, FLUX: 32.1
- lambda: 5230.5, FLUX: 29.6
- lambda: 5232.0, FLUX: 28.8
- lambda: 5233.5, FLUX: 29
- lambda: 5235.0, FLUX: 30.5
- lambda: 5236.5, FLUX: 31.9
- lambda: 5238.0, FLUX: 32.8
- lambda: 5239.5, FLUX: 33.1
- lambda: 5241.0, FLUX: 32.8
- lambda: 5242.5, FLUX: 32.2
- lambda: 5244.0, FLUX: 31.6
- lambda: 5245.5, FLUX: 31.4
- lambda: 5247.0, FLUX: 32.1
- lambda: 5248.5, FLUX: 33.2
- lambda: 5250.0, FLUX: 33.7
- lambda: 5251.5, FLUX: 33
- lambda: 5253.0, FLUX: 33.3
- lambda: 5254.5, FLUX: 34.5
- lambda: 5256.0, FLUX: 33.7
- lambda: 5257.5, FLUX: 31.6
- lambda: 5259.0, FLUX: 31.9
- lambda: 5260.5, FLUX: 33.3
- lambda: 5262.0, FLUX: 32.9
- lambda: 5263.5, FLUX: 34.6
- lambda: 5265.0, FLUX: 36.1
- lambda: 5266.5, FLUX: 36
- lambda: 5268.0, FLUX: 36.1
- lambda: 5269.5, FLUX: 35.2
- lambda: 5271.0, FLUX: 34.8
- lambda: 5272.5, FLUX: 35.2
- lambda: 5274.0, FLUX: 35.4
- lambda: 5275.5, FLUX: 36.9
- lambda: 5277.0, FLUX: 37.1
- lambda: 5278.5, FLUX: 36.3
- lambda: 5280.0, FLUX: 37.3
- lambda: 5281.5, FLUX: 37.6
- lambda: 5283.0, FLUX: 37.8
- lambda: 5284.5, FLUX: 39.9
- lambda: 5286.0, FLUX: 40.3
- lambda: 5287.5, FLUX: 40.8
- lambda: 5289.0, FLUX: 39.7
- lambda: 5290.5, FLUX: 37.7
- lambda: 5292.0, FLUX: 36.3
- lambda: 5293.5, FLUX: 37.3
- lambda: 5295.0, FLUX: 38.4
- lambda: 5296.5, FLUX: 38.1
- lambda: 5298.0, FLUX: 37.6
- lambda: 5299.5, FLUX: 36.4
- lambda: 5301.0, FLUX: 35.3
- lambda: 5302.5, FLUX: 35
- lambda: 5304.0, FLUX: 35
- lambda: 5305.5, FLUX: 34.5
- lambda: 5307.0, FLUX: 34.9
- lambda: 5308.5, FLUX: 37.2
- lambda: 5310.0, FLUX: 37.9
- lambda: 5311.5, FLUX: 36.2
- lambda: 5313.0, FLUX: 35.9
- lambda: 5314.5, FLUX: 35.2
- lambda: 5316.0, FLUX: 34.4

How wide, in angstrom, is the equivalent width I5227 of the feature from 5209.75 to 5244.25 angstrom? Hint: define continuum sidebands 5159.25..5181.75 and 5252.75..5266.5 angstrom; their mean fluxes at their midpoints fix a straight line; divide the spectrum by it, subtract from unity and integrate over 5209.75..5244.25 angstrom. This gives 2.0 angstrom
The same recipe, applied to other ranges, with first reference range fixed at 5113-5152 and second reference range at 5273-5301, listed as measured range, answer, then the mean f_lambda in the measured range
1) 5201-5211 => 1.13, 28.6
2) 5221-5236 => 1.64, 30.1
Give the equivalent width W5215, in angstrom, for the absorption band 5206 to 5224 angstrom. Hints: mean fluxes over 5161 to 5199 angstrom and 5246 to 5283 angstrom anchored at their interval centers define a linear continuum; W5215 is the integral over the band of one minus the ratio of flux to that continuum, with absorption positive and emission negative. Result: 1.4 angstrom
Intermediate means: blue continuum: 28.9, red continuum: 34.7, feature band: 28.8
